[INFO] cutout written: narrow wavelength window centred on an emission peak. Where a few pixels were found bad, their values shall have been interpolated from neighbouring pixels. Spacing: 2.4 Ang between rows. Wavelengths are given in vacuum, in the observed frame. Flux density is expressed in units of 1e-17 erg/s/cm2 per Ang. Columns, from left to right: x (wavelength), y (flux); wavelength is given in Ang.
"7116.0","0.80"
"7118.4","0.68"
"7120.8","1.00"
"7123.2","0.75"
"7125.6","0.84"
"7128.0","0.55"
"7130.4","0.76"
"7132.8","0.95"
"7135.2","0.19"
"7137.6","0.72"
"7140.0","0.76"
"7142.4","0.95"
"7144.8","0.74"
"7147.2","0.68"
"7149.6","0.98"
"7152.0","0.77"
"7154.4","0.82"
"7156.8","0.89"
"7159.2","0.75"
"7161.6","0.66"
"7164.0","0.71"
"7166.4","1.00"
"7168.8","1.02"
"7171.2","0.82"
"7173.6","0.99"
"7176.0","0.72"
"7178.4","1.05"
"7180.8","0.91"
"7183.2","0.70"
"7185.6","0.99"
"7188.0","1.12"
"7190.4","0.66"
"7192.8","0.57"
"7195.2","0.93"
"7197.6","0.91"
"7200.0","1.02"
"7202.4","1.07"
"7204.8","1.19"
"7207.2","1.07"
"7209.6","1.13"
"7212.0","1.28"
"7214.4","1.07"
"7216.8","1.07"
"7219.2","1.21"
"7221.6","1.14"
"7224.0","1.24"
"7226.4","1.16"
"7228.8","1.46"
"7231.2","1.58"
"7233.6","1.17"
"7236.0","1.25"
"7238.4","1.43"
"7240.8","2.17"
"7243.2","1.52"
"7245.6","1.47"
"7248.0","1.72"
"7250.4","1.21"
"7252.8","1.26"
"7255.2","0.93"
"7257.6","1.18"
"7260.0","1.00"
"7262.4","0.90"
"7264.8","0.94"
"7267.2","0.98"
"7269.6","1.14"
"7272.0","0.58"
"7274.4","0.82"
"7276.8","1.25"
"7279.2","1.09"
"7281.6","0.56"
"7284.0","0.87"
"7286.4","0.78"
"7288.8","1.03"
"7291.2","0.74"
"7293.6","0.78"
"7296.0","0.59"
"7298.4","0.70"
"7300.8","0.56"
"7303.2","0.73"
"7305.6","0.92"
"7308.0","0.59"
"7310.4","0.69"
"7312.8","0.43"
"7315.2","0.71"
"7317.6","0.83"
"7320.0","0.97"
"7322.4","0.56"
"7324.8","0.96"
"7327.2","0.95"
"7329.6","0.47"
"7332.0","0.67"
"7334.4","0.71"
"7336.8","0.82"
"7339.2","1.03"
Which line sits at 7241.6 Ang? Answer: Mg II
